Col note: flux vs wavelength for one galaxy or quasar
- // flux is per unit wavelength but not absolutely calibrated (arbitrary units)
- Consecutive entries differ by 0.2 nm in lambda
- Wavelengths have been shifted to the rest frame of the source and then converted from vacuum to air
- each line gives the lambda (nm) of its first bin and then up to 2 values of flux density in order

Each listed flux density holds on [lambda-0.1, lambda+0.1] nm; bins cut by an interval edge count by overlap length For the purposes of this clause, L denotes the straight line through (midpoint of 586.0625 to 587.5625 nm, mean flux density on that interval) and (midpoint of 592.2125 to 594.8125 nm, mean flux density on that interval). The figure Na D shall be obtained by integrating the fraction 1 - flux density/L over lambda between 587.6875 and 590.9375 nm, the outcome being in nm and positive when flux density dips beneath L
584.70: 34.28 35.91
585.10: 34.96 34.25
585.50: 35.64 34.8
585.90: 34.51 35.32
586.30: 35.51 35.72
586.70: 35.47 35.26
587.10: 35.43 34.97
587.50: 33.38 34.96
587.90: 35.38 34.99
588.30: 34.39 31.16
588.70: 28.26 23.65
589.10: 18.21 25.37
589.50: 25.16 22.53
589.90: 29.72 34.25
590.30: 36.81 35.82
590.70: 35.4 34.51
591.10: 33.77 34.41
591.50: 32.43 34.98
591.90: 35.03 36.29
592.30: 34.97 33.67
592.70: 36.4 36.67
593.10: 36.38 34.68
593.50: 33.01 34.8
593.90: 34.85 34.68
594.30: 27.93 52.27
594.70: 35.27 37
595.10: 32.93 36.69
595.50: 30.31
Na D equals 0.46 nm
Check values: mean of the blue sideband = 35.2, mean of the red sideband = 35.8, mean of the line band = 30.4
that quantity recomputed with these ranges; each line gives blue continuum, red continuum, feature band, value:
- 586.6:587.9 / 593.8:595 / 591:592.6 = 0.08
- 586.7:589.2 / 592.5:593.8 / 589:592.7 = 0.20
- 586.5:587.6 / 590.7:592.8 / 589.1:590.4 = 0.25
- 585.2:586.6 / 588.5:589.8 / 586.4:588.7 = -0.37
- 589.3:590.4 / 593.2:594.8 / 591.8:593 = -0.08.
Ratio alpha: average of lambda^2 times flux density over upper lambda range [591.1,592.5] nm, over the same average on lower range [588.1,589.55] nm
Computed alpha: 1.3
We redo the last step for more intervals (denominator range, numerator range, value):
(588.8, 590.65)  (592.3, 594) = 1.26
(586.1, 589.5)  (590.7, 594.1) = 1.11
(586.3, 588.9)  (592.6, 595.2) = 1.09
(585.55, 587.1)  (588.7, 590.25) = 0.75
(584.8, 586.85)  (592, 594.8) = 1.04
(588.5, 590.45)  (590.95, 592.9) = 1.27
